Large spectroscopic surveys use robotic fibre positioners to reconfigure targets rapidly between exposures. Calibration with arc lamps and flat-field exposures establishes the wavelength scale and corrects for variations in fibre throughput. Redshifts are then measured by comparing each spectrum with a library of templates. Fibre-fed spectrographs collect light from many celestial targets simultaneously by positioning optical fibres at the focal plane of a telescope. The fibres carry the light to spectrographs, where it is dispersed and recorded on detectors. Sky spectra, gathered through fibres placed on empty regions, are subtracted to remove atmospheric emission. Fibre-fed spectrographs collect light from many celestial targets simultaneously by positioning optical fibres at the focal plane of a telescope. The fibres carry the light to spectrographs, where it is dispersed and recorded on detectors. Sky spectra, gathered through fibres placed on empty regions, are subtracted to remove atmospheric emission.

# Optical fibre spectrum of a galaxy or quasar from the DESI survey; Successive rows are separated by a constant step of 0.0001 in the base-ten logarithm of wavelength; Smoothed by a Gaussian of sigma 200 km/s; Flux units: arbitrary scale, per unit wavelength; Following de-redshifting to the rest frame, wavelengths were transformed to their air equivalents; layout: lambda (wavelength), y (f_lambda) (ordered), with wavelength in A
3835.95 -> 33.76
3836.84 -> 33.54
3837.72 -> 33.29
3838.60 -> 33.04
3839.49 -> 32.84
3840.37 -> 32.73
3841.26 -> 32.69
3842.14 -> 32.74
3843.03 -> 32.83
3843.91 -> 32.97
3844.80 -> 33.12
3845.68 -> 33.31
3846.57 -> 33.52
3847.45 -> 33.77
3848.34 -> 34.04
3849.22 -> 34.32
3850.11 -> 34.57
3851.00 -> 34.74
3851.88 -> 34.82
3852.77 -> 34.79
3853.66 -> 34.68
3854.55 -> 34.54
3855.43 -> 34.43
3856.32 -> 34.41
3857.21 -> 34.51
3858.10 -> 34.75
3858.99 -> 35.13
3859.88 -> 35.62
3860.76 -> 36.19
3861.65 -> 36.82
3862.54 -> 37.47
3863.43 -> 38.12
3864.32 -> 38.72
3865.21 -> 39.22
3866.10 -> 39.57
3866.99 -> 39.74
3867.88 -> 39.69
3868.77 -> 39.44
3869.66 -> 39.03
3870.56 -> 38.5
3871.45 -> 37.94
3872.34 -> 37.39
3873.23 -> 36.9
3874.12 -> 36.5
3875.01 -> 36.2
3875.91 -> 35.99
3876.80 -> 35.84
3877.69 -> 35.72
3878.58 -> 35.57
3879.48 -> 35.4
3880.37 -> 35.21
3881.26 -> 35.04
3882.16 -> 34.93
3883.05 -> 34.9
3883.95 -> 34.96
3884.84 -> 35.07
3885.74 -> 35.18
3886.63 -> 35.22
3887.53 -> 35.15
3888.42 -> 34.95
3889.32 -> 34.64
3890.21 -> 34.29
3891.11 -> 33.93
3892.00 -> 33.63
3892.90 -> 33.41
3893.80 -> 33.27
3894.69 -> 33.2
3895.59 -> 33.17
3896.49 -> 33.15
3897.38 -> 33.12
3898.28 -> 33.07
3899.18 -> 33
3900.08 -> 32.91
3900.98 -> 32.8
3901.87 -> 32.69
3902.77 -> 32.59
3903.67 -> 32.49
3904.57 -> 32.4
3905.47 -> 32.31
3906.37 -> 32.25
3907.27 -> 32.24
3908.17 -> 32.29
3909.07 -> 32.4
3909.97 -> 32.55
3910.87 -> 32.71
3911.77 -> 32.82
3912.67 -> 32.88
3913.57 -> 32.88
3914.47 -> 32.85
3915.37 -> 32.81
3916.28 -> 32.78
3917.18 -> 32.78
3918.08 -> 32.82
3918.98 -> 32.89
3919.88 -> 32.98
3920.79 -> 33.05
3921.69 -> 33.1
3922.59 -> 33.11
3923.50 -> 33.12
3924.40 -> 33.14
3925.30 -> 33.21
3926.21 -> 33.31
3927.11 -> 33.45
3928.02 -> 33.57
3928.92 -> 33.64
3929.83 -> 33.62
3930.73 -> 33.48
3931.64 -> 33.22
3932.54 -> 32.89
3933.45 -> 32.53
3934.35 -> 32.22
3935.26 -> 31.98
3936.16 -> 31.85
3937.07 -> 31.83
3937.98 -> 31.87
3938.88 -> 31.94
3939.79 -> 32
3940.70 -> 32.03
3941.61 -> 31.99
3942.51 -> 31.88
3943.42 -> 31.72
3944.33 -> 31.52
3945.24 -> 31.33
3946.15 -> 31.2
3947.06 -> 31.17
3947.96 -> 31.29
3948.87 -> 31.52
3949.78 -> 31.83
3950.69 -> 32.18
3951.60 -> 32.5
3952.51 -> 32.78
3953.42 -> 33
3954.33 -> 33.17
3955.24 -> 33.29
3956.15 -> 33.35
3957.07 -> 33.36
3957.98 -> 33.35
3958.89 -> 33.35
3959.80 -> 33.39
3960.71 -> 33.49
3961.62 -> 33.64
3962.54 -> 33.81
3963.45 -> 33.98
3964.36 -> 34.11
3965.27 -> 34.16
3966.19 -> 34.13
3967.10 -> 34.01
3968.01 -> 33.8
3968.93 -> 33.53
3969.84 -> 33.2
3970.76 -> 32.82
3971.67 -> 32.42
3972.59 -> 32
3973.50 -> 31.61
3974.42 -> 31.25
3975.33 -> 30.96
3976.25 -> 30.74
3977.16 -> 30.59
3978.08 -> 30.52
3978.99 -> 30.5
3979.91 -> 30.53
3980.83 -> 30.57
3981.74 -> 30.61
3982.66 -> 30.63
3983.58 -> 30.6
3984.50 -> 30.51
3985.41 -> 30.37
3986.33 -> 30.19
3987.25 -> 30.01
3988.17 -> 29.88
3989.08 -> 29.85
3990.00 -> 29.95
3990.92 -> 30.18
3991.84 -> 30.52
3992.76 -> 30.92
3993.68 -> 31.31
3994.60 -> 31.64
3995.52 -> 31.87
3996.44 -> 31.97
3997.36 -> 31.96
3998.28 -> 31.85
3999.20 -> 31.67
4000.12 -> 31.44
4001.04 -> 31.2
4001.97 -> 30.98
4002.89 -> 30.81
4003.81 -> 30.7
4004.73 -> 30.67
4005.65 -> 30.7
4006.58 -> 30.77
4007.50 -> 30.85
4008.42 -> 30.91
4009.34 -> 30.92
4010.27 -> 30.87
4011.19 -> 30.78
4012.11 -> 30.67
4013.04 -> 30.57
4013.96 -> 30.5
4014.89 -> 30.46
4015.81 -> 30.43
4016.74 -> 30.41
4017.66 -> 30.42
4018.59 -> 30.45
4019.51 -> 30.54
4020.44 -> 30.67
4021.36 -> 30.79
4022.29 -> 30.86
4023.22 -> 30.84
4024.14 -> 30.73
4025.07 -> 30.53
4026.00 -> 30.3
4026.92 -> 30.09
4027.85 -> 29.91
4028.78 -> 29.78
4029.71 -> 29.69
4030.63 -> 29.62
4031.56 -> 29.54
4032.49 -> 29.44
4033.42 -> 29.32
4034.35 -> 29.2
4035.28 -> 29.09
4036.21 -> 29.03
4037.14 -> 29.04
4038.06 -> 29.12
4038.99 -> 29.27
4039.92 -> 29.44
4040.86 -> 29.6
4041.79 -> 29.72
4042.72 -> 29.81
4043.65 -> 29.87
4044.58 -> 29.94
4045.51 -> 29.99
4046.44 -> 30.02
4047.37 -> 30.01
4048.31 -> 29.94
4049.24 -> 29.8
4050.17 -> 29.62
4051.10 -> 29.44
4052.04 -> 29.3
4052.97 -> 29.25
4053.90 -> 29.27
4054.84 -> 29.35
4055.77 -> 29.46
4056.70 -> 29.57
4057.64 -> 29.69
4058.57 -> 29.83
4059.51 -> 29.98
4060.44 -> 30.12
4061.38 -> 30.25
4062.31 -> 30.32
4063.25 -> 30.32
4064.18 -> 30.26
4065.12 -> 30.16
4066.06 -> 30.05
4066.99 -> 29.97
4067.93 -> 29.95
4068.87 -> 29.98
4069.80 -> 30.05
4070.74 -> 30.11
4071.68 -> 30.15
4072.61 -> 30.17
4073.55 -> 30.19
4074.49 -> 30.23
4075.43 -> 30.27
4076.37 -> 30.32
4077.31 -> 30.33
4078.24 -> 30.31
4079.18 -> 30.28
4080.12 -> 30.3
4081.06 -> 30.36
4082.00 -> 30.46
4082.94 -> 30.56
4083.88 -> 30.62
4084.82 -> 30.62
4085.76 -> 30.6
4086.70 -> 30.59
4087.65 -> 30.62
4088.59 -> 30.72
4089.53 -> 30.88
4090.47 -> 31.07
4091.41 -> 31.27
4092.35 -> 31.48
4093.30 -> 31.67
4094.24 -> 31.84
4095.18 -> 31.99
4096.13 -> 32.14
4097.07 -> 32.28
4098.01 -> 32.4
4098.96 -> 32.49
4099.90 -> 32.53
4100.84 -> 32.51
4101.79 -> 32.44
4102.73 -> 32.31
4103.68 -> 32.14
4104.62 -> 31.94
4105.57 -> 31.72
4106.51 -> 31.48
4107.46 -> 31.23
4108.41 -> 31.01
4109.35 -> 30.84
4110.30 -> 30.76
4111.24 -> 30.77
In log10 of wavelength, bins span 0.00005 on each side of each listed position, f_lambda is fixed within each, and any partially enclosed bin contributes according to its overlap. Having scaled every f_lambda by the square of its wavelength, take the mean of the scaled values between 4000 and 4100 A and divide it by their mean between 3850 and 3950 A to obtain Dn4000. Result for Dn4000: 1.0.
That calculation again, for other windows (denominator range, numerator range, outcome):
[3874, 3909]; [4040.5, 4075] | 0.96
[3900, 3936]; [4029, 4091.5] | 0.98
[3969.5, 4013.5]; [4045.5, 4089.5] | 1.01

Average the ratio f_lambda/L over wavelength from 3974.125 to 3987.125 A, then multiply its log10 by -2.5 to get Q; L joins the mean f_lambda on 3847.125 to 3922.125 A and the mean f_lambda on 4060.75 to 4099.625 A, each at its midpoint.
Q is 0.07 mag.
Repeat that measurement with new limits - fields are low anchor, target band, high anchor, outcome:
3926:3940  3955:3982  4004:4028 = -0.03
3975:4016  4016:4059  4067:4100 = 0.04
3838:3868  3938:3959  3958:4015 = 0.01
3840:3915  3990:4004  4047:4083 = 0.02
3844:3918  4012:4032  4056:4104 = 0.06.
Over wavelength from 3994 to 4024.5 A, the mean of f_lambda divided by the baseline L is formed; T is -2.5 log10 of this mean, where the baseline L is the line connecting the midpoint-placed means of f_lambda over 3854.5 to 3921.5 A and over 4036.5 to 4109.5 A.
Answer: 0.04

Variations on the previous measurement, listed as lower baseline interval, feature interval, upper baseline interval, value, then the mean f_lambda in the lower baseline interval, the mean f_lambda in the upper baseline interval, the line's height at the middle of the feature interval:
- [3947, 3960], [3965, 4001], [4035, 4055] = 0.01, 32.7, 29.5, 31.7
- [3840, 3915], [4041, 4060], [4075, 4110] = 0.08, 34.7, 31.3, 31.9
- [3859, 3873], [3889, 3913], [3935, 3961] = 0.08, 38.1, 32.3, 35.6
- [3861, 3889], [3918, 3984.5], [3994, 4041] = 0.03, 36.8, 30.5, 33.4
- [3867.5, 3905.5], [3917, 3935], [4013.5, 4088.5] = 0.02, 34.9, 30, 33.7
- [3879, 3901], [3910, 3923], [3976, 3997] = 0.01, 34.2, 30.6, 33.2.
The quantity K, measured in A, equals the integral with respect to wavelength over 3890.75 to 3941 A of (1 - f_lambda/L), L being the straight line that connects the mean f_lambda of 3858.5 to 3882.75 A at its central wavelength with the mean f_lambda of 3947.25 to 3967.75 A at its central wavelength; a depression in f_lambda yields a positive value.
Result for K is 3.2 A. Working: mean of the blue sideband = 37.1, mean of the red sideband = 33.2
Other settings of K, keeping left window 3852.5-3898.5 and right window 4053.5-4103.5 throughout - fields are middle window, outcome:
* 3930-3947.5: 1.08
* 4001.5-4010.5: 0.46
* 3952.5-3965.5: 0.07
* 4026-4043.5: 1.25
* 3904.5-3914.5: 0.68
